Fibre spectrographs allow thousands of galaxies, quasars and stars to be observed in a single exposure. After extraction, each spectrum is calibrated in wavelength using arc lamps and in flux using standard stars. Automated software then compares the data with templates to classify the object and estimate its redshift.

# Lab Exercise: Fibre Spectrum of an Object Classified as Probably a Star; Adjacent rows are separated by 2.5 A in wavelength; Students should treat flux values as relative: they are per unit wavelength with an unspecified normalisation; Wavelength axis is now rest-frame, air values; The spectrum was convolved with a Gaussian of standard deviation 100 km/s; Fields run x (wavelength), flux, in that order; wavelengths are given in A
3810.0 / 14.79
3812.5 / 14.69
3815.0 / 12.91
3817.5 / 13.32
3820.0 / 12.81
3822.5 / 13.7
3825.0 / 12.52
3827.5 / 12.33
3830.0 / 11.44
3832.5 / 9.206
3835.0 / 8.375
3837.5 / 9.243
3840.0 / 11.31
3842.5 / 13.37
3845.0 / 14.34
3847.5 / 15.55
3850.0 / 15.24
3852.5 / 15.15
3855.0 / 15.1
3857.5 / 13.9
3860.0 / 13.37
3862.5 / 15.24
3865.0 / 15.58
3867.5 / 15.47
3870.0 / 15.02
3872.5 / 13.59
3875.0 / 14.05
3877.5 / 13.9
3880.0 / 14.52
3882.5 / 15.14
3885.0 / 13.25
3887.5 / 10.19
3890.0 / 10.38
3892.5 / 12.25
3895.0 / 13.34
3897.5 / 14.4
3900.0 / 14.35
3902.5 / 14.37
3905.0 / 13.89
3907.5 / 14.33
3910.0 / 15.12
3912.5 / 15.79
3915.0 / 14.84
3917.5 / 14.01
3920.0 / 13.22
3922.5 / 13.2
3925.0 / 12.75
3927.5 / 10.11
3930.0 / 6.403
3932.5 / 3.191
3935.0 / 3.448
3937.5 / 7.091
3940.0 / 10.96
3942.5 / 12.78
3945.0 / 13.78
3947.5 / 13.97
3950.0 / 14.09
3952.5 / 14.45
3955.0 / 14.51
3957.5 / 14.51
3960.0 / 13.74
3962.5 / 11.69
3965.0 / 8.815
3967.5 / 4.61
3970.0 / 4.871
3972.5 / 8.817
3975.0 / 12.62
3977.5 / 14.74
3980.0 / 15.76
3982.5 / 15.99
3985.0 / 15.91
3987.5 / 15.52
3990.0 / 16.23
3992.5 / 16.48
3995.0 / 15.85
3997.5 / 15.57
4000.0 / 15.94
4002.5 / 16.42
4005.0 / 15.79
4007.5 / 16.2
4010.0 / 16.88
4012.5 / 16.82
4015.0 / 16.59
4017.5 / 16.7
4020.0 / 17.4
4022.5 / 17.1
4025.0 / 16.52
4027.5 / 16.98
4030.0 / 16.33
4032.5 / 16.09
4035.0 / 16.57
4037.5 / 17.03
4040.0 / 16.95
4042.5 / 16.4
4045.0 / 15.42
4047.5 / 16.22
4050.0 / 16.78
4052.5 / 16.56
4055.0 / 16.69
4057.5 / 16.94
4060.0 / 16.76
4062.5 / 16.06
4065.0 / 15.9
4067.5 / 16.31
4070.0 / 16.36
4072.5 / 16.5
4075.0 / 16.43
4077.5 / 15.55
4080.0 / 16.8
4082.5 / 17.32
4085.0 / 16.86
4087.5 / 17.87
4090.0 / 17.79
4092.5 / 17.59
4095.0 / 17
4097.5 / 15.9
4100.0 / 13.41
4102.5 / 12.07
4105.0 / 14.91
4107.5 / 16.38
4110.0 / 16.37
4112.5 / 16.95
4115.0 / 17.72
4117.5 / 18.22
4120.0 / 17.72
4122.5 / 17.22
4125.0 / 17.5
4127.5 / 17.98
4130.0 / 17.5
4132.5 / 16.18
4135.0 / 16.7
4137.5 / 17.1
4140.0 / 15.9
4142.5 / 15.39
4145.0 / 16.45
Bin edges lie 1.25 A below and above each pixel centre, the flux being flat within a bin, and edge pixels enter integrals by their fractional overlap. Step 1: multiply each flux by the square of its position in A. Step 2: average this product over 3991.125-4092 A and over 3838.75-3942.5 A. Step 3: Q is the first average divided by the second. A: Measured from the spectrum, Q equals 1.38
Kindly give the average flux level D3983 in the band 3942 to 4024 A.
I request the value 14.3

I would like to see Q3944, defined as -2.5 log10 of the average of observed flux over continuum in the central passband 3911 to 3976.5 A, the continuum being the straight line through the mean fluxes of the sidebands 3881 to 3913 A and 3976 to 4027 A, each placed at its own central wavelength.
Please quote 0.303 mag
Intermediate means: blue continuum 13.6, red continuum 16.2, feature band 11.1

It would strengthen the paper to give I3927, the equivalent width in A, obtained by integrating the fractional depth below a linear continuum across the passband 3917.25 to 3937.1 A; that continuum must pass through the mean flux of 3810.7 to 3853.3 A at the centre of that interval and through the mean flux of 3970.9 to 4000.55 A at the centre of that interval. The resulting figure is 6.8 A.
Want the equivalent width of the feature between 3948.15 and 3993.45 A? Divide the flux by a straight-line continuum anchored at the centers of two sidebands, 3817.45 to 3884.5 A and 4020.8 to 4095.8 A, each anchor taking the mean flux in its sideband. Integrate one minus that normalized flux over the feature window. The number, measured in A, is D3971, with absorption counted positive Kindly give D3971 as 7.0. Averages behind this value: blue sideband 13.4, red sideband 16.7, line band 13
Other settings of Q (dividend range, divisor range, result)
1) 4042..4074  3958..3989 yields 1.42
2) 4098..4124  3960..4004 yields 1.29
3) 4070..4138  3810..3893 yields 1.42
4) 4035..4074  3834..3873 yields 1.32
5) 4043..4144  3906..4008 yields 1.38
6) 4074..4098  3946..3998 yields 1.35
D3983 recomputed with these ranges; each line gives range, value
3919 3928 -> 12.5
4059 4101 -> 16.5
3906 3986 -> 11.9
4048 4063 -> 16.6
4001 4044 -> 16.6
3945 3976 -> 11.5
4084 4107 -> 15.9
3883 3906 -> 13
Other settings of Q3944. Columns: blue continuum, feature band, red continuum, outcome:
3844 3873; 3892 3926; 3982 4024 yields 0.10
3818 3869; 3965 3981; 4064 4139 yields 0.43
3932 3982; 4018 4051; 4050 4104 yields -0.15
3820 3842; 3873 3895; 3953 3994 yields -0.10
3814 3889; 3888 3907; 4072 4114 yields 0.05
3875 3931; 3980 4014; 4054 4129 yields -0.09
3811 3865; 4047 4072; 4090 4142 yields -0.04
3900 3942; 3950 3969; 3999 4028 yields 0.15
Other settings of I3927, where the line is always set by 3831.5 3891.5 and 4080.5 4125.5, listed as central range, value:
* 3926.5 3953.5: 8.3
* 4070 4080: 0.0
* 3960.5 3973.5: 5.9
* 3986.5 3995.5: -0.6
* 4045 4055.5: -0.4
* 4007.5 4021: -1.2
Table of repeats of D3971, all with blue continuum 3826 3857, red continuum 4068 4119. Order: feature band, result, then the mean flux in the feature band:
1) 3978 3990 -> -0.84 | 15.8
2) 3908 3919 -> -0.95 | 14.9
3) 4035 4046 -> -0.63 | 16.5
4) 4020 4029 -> -0.92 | 16.9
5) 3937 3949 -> 1.76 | 12.1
